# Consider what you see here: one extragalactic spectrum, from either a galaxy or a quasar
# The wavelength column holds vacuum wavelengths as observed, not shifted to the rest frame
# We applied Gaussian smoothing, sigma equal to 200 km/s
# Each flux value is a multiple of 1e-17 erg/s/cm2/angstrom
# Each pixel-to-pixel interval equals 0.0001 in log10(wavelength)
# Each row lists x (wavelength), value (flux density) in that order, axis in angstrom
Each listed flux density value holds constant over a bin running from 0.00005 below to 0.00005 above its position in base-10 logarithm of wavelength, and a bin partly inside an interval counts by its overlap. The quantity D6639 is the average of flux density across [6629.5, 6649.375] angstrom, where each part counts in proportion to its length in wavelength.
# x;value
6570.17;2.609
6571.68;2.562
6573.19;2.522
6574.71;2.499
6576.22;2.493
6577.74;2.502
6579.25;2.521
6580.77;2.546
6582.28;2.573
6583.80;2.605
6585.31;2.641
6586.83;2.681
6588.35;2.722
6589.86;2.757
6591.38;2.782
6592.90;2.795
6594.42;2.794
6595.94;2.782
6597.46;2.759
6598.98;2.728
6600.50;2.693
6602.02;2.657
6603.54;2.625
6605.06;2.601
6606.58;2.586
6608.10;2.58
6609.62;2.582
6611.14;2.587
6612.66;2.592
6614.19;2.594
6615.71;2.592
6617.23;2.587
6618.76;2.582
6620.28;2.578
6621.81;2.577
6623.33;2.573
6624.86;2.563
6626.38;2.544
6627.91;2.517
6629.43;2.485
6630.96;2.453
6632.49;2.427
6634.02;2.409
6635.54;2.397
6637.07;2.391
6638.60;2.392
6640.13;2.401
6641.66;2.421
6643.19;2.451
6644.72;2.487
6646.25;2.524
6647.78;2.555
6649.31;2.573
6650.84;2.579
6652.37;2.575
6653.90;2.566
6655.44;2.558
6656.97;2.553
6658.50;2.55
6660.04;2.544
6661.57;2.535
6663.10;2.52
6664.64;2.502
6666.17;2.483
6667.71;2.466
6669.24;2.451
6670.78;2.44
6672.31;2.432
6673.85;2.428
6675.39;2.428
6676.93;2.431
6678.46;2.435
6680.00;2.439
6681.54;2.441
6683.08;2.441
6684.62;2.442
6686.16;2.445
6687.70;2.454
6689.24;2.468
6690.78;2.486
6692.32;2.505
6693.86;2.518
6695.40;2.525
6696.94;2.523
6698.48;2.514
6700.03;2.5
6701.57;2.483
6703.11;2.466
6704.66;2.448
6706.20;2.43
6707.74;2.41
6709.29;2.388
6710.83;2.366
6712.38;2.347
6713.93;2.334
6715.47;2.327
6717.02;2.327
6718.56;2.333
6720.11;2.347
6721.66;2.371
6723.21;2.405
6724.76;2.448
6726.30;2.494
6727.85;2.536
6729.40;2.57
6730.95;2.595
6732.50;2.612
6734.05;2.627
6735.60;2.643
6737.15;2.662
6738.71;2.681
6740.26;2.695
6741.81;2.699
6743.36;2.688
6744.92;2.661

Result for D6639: 2.45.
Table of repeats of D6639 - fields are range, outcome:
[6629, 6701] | 2.48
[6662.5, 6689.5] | 2.45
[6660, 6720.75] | 2.44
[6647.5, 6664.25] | 2.55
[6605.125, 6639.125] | 2.53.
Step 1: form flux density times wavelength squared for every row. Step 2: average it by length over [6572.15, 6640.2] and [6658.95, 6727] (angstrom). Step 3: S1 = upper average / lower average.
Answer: 0.97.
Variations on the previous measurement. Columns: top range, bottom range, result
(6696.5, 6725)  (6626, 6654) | 0.99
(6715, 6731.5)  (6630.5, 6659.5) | 1.00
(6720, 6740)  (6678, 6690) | 1.06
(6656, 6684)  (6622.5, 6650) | 1.01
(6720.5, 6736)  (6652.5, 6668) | 1.02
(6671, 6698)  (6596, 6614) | 0.96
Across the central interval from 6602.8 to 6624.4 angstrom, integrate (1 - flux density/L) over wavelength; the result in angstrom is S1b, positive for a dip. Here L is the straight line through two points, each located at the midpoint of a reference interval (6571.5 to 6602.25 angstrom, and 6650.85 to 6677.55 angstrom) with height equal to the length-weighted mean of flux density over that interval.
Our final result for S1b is 0.1 angstrom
